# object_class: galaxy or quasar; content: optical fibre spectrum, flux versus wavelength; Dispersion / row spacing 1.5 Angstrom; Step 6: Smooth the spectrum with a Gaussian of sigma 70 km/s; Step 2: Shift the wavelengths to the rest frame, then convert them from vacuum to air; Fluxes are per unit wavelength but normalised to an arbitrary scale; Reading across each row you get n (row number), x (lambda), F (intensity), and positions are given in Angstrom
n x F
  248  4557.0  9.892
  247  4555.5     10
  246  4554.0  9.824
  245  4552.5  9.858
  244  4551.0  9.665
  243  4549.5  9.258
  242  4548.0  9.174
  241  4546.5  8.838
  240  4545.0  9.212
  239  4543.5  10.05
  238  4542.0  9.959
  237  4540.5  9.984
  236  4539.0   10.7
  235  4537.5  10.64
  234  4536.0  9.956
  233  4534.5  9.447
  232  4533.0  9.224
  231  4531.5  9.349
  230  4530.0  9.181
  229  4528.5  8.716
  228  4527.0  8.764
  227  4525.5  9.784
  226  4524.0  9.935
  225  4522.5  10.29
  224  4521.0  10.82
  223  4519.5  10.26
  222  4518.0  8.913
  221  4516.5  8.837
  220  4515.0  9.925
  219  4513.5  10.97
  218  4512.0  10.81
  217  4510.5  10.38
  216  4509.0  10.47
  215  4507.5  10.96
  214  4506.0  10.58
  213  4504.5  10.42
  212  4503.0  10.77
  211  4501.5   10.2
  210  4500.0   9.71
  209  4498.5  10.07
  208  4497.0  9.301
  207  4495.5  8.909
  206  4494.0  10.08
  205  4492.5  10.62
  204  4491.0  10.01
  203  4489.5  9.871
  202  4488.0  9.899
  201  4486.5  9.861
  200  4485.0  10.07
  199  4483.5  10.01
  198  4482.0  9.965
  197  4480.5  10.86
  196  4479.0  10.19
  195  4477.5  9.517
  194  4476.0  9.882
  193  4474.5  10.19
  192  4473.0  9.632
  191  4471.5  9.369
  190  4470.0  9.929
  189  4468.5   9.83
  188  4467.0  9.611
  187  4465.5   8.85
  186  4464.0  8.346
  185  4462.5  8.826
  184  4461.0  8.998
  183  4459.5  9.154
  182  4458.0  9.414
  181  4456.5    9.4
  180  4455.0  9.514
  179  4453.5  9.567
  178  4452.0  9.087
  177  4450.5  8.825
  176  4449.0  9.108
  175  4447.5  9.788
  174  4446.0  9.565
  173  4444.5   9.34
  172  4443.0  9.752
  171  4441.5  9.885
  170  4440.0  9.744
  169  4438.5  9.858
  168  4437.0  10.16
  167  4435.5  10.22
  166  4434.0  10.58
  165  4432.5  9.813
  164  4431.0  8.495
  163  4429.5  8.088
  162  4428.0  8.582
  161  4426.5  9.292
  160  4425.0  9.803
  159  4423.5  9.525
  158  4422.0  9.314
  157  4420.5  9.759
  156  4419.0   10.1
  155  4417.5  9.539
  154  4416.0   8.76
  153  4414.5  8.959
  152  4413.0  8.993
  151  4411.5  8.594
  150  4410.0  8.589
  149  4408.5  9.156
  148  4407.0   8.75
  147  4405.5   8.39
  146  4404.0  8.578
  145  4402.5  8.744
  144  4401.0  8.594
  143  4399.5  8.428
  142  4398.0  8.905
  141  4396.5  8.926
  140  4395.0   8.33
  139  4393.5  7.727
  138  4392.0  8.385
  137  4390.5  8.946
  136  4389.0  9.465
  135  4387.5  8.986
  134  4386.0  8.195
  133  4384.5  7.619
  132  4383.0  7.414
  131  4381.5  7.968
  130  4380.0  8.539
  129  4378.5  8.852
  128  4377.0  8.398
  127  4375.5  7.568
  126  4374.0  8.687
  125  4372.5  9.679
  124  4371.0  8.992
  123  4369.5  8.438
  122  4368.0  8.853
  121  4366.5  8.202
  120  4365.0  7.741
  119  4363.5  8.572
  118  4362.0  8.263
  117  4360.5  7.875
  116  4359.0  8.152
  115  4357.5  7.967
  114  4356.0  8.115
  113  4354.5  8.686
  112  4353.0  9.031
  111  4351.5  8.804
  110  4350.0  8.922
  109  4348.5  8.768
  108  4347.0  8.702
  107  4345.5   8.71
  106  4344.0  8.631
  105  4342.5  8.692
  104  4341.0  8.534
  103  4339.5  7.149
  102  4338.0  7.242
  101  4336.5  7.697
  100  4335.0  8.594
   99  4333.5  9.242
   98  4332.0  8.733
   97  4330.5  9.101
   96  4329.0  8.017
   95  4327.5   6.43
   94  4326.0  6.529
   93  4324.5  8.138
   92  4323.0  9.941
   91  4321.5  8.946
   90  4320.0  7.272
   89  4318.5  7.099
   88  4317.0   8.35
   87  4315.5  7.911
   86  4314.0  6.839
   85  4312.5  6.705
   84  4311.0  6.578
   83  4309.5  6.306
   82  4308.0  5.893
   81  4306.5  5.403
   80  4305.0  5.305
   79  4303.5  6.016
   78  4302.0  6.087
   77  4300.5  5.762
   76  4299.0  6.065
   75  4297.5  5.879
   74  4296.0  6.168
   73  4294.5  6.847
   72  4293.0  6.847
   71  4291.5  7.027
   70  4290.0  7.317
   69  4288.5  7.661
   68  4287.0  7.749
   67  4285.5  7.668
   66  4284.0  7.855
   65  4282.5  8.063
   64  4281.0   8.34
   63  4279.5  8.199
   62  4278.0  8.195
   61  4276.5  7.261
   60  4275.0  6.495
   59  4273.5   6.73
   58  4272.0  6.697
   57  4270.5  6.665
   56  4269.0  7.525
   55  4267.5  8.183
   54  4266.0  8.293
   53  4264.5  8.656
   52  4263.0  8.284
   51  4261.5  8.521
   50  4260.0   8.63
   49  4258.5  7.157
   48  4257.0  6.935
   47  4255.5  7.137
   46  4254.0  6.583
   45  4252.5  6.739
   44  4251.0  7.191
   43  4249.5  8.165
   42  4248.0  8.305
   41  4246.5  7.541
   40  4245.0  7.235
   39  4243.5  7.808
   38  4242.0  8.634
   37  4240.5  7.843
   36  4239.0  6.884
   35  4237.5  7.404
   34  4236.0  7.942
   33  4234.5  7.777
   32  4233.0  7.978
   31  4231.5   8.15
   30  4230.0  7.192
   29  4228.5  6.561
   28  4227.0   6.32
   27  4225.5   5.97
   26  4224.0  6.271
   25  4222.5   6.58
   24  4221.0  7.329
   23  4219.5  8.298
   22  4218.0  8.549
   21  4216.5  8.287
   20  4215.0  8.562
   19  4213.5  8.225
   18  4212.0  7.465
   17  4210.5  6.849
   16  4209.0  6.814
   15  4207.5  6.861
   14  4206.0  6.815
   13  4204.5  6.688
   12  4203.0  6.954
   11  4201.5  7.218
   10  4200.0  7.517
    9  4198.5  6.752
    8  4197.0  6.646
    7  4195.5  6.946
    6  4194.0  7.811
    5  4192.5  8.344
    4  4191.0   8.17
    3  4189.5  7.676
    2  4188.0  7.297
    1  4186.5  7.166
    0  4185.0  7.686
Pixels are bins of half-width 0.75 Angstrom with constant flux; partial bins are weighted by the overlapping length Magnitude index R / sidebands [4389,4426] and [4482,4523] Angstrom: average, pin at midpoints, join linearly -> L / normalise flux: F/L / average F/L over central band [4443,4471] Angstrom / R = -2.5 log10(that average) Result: 0.03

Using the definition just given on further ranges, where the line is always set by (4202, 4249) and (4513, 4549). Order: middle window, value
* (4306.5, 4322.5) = 0.13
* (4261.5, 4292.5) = 0.02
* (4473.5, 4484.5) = -0.09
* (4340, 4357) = -0.04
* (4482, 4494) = -0.08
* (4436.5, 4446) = -0.09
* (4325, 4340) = 0.04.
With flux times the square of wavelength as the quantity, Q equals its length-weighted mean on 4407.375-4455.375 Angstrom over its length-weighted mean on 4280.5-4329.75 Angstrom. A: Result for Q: 1.41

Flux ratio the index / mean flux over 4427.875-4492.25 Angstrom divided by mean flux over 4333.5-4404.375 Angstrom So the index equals 1.14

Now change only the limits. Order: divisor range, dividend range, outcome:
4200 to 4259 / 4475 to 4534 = 1.35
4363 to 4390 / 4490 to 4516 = 1.21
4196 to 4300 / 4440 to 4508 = 1.32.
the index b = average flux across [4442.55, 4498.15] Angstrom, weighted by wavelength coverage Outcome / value 9.6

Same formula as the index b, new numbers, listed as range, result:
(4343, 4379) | 8.52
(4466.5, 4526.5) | 10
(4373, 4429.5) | 8.73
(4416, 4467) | 9.4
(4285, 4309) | 6.47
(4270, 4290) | 7.51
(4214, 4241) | 7.44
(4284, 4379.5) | 7.75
